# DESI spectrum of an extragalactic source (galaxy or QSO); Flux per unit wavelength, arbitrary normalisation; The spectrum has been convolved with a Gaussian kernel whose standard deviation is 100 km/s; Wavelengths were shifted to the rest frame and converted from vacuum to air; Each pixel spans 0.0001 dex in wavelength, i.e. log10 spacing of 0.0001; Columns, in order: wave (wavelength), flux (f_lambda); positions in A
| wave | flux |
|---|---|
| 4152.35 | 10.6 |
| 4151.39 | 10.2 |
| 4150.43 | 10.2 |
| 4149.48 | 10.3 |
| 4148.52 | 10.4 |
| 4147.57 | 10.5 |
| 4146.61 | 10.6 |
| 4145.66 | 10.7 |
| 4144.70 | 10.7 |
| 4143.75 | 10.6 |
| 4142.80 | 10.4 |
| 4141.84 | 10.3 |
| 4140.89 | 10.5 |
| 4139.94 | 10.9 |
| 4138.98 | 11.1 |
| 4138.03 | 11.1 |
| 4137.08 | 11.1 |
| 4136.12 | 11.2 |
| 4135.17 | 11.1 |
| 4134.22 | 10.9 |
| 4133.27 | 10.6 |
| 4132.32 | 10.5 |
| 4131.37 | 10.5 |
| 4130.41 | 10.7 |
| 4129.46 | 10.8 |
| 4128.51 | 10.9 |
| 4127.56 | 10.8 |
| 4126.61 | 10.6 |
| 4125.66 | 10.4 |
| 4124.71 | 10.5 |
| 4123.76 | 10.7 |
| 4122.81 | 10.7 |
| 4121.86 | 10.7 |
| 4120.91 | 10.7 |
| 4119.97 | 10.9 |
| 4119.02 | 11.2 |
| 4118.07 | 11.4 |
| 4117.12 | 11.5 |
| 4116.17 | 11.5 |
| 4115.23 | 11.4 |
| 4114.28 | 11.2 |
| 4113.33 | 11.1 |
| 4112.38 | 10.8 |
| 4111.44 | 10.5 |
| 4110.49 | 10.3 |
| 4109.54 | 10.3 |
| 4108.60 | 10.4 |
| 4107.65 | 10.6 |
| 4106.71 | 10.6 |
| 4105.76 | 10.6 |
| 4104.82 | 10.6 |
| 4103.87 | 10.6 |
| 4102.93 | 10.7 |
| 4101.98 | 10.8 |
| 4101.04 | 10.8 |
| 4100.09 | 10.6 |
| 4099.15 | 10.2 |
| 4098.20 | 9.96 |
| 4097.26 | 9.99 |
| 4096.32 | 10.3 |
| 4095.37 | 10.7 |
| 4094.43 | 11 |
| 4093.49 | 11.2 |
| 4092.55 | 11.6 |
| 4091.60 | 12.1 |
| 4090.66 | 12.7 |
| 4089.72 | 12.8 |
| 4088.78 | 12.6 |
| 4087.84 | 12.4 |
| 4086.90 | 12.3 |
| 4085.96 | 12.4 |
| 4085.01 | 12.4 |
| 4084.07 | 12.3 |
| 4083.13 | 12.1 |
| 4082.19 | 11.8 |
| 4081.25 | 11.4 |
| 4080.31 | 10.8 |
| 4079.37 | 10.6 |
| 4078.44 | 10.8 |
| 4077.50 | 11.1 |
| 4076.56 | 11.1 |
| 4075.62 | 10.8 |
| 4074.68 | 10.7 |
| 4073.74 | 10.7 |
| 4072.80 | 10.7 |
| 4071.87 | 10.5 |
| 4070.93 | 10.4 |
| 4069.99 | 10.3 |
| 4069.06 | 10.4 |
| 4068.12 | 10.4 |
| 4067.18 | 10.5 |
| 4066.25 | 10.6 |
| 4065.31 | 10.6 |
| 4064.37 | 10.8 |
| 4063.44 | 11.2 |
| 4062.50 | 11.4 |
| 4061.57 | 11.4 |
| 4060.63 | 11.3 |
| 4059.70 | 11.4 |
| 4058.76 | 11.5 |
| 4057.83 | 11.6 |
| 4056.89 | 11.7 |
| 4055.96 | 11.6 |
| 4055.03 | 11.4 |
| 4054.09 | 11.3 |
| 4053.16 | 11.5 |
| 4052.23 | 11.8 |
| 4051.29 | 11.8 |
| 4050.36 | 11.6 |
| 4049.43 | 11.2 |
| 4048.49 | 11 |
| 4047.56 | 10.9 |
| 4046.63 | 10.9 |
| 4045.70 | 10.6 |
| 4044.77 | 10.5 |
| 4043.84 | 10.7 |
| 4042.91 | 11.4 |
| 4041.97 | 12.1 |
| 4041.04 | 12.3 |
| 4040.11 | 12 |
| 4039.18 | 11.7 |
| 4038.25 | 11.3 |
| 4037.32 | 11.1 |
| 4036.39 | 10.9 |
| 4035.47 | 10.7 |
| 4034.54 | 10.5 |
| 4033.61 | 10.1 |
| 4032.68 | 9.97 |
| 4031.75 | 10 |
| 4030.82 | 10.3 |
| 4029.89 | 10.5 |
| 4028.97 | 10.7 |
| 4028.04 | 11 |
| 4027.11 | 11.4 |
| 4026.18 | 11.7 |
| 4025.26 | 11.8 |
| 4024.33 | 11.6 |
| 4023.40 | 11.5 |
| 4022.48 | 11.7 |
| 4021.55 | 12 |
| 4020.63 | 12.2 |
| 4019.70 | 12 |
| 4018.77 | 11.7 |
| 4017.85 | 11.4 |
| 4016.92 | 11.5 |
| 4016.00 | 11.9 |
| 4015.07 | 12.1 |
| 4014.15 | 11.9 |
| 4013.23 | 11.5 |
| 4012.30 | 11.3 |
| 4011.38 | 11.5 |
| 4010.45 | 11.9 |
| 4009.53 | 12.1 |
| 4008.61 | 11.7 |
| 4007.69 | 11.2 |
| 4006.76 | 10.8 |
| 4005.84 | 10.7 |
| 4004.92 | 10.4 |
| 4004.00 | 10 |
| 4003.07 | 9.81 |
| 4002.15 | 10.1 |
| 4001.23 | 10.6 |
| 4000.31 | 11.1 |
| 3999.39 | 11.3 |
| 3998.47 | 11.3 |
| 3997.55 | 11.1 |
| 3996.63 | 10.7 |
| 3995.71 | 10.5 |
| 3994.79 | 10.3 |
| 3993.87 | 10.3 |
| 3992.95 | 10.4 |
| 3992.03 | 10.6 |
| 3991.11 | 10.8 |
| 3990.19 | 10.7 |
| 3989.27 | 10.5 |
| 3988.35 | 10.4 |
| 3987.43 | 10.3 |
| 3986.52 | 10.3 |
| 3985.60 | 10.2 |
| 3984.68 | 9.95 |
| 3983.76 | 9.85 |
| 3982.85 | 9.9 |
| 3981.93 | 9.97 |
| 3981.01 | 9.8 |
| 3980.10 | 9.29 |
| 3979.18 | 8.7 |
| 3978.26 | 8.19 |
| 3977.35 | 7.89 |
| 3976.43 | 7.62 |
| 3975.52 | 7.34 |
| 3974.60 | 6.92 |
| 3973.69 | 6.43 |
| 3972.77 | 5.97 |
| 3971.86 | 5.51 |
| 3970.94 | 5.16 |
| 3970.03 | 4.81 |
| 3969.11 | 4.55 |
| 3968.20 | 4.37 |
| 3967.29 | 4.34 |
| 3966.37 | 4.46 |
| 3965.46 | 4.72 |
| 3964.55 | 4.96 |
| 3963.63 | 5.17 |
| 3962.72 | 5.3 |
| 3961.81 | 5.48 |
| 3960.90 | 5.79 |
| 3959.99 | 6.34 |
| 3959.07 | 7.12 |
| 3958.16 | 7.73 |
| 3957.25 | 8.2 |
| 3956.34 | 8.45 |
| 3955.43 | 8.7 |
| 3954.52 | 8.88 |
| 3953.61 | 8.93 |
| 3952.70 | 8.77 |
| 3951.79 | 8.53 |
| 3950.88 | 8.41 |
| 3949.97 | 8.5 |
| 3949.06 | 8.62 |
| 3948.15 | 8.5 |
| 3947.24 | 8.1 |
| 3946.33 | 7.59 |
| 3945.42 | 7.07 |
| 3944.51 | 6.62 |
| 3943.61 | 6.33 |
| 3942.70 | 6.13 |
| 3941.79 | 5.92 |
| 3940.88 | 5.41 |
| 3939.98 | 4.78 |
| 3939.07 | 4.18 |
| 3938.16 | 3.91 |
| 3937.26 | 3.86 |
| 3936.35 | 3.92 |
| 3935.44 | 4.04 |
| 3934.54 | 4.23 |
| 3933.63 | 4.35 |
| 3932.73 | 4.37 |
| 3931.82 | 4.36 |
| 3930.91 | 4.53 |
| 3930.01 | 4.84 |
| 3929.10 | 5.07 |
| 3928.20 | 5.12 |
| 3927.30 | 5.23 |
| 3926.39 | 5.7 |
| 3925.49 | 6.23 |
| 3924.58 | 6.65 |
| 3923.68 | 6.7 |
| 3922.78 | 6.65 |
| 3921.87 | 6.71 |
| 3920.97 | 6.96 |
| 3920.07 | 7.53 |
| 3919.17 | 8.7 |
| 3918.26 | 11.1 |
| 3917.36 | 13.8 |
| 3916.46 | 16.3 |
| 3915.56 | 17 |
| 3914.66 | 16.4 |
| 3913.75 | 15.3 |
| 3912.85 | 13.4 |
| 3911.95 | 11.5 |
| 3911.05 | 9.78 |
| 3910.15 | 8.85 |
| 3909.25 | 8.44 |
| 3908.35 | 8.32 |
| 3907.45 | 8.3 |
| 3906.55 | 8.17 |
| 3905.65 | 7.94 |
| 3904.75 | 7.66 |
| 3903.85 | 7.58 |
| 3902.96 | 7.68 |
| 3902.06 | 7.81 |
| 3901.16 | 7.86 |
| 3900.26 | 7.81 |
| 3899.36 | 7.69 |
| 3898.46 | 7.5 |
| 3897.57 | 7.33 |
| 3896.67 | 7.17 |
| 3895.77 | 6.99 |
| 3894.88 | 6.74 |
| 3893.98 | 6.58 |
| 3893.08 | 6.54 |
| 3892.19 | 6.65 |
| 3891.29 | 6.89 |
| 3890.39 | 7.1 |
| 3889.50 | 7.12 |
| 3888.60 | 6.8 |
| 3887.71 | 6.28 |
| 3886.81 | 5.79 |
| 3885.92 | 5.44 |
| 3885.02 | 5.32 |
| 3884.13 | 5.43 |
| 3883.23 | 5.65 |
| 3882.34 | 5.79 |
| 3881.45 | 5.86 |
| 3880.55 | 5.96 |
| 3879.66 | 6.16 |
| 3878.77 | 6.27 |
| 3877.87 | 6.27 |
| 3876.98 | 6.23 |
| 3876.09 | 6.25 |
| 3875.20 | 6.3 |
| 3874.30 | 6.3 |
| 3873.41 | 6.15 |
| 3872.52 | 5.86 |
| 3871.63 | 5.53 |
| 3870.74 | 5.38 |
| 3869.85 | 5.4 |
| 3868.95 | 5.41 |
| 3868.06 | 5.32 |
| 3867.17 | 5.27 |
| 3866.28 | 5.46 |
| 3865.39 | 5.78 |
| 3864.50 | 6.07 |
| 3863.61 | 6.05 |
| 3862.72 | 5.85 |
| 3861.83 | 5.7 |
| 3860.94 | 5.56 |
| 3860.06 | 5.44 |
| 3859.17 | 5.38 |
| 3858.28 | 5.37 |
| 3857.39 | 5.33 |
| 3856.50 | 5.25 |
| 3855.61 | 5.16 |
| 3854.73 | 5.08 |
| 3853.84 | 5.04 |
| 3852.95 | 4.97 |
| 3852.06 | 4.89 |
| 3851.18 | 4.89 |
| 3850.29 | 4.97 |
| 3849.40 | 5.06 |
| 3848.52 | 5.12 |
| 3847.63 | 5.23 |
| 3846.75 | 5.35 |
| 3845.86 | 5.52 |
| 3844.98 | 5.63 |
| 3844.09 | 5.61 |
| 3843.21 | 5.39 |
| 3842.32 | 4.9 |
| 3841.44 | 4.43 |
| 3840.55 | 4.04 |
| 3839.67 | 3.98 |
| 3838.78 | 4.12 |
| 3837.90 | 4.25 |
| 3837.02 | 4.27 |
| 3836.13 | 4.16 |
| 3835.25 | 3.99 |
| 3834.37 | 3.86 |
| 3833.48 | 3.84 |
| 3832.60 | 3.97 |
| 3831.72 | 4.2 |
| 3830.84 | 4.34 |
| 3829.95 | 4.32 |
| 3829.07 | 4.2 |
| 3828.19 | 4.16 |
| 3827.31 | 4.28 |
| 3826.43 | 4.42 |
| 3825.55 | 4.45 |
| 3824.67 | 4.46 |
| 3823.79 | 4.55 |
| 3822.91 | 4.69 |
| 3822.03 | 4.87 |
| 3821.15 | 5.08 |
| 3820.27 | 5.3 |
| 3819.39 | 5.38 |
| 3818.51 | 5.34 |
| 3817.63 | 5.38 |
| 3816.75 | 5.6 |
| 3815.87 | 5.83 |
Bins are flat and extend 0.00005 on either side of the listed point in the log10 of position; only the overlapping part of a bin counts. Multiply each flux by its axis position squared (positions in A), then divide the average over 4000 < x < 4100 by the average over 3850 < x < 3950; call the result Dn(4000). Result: 1.8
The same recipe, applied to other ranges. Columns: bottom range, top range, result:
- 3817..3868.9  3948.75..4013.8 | 1.92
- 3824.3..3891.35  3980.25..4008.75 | 2.13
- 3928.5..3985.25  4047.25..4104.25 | 1.80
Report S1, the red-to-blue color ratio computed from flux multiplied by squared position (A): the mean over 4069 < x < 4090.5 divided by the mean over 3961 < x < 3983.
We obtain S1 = 1.86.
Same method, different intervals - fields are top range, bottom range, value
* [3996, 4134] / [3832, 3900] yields 2.18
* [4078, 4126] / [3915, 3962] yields 1.70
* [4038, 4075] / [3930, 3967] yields 1.88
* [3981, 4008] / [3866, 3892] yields 1.86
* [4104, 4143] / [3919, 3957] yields 1.85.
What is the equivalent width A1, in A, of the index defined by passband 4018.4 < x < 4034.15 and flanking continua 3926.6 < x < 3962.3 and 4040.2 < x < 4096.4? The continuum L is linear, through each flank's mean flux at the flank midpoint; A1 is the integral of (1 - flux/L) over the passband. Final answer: -2.6 A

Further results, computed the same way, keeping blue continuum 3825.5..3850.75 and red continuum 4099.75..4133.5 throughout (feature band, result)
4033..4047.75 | -3.31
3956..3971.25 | 3.43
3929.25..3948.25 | 4.18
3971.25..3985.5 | -1.00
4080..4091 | -2.30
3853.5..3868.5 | -1.22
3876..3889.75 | -1.15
